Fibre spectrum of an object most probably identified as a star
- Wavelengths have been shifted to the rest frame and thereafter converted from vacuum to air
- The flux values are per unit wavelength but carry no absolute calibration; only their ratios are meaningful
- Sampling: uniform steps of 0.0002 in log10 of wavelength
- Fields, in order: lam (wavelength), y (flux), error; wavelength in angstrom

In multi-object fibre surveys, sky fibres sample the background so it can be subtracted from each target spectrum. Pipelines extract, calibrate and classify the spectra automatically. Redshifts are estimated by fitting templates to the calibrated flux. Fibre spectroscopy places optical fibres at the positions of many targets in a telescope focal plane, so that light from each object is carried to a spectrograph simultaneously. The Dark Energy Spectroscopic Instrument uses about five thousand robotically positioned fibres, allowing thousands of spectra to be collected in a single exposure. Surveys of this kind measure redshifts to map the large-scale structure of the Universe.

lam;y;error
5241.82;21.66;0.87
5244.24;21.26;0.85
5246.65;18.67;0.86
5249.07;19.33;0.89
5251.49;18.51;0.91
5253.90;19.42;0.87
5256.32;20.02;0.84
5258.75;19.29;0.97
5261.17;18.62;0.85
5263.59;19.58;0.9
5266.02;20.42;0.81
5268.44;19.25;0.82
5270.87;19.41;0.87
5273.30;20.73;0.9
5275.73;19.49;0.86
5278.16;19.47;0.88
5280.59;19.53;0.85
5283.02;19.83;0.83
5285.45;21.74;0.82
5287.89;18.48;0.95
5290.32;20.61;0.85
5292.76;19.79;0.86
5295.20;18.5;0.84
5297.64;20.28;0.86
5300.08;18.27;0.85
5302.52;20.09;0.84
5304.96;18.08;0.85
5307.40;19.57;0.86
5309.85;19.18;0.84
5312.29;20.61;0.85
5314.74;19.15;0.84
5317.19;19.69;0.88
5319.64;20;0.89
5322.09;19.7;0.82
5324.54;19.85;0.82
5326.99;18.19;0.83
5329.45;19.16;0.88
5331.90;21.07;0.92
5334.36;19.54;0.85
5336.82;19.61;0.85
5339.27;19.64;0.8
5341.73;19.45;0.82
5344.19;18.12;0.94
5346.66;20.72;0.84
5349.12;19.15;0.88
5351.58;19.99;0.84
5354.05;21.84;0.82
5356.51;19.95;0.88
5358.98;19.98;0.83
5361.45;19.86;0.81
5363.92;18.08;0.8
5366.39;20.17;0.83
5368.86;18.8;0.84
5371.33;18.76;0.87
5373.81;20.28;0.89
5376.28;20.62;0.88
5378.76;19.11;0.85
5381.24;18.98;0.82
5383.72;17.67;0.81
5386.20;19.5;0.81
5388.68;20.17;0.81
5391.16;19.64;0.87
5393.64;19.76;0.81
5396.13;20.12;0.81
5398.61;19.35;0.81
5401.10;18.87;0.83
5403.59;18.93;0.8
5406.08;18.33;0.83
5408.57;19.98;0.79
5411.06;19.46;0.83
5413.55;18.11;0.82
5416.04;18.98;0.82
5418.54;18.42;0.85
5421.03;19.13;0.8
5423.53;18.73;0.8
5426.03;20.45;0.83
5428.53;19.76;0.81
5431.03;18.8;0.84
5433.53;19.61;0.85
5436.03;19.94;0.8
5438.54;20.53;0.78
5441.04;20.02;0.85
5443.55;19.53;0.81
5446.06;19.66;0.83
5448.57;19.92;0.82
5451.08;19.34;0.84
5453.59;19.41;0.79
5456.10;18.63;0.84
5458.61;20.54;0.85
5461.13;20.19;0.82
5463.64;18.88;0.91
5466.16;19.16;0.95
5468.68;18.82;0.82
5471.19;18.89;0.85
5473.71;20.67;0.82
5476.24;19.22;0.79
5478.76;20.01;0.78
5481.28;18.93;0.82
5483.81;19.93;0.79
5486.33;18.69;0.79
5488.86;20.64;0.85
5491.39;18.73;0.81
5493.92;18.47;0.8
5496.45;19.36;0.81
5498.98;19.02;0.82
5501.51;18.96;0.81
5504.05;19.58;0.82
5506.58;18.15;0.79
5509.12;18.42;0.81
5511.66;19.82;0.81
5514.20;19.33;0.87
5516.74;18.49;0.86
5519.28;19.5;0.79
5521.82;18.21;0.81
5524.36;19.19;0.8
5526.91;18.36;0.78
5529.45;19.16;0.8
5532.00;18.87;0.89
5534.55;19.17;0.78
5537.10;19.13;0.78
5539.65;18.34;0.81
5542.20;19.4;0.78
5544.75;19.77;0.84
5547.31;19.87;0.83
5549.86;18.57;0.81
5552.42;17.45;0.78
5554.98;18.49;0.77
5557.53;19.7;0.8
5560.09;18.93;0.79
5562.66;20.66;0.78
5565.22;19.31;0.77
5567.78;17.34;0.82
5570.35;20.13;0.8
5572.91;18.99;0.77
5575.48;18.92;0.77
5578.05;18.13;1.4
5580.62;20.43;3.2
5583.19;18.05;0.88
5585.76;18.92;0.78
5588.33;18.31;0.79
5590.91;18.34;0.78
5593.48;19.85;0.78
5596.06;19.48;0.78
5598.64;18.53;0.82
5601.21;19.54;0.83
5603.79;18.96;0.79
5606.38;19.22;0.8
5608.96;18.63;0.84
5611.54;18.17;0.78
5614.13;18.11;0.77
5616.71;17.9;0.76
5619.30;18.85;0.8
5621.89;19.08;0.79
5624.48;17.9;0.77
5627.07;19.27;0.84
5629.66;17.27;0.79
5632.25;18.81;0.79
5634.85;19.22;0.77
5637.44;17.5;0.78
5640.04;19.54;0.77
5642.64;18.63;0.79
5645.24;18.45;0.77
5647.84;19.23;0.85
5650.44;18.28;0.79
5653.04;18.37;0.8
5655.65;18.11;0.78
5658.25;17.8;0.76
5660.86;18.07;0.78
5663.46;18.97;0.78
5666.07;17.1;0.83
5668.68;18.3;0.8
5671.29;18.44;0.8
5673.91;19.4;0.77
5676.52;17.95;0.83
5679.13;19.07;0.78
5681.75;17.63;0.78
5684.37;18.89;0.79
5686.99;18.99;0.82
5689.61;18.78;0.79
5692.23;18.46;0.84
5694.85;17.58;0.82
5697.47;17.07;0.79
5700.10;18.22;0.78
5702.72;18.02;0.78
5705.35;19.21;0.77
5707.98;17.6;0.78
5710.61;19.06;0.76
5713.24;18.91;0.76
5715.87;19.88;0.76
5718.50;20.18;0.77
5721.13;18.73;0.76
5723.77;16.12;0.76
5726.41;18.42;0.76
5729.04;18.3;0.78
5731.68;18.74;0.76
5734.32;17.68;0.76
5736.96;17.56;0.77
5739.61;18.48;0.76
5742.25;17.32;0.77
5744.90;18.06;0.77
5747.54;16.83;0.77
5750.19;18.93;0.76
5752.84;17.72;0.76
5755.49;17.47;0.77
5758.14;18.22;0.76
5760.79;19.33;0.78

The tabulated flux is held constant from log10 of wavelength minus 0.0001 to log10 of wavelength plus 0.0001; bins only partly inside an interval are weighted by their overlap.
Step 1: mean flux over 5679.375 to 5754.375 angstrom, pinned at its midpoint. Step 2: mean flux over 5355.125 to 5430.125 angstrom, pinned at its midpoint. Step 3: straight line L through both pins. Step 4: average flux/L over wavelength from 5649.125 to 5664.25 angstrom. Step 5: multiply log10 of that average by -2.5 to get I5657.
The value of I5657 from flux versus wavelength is 0.01 mag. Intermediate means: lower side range 19.3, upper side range 18.3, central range 18.3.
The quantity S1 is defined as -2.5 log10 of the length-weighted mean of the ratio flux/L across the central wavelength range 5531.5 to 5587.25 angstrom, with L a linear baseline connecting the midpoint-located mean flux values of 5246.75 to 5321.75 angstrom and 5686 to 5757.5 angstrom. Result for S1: -0.02 mag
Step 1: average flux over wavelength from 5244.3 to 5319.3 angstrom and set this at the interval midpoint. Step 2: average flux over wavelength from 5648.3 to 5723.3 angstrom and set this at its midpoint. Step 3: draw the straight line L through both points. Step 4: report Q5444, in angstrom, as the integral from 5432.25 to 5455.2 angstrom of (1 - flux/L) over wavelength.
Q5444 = -0.8 angstrom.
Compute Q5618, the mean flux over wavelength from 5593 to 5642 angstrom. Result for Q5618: 18.7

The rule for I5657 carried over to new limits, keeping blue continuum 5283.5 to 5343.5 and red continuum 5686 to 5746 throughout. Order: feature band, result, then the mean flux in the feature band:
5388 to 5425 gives 0.006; 19.2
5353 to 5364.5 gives -0.032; 20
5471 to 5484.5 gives -0.032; 19.6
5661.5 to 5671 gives 0.018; 18.2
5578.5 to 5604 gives -0.018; 19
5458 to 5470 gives -0.020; 19.5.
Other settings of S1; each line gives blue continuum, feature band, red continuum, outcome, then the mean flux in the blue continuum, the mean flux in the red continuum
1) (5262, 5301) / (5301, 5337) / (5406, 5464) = 0.01 mag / 19.7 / 19.5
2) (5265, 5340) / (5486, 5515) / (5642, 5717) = -0.01 mag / 19.6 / 18.4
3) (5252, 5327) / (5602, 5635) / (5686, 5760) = 0.00 mag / 19.6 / 18.2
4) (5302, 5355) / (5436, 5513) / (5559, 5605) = -0.01 mag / 19.6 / 19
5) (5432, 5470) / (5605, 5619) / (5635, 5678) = 0.01 mag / 19.6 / 18.4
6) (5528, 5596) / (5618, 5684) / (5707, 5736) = 0.02 mag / 19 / 18.5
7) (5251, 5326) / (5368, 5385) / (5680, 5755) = 0.01 mag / 19.6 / 18.3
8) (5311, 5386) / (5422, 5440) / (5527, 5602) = -0.02 mag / 19.6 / 19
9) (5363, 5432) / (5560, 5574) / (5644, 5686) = -0.03 mag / 19.3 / 18.4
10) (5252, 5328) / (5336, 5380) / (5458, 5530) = -0.01 mag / 19.6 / 19.2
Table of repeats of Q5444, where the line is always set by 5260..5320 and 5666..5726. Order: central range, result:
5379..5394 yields 0.1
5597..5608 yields -0.2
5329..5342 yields -0.2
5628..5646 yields 0.1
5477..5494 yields -0.3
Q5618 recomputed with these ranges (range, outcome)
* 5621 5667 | 18.4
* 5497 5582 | 19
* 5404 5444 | 19.4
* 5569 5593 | 18.9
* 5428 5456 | 19.6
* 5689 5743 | 18.3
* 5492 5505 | 19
